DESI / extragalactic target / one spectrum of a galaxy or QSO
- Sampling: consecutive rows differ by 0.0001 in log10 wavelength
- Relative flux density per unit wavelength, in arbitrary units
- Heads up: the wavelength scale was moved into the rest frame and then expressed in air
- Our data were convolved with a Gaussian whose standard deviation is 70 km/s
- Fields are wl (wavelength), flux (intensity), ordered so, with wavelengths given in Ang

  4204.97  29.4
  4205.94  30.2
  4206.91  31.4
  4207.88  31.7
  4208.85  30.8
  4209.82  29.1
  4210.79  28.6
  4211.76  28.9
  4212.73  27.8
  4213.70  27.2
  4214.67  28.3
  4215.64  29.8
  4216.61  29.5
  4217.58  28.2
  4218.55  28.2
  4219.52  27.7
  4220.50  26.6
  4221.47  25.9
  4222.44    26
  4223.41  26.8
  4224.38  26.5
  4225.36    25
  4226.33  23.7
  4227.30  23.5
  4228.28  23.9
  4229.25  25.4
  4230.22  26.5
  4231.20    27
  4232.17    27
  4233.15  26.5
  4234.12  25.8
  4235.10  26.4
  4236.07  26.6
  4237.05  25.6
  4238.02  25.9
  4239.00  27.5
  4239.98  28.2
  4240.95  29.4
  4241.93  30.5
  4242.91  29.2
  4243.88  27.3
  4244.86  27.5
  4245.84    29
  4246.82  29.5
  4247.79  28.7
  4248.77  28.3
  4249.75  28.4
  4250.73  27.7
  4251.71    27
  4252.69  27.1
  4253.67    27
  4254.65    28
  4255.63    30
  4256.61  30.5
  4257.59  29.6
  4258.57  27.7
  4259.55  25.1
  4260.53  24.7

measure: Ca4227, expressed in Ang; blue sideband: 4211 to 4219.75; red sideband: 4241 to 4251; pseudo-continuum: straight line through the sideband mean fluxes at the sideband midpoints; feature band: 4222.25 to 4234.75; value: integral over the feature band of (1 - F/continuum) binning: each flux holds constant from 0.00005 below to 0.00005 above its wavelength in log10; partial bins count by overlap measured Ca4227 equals 1.3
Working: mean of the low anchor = 28.4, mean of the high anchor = 28.7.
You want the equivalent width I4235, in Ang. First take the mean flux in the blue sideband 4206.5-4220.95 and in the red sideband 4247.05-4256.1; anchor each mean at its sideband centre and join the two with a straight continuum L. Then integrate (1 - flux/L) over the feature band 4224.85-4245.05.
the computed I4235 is 1.3 Ang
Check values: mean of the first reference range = 28.9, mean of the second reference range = 28.1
